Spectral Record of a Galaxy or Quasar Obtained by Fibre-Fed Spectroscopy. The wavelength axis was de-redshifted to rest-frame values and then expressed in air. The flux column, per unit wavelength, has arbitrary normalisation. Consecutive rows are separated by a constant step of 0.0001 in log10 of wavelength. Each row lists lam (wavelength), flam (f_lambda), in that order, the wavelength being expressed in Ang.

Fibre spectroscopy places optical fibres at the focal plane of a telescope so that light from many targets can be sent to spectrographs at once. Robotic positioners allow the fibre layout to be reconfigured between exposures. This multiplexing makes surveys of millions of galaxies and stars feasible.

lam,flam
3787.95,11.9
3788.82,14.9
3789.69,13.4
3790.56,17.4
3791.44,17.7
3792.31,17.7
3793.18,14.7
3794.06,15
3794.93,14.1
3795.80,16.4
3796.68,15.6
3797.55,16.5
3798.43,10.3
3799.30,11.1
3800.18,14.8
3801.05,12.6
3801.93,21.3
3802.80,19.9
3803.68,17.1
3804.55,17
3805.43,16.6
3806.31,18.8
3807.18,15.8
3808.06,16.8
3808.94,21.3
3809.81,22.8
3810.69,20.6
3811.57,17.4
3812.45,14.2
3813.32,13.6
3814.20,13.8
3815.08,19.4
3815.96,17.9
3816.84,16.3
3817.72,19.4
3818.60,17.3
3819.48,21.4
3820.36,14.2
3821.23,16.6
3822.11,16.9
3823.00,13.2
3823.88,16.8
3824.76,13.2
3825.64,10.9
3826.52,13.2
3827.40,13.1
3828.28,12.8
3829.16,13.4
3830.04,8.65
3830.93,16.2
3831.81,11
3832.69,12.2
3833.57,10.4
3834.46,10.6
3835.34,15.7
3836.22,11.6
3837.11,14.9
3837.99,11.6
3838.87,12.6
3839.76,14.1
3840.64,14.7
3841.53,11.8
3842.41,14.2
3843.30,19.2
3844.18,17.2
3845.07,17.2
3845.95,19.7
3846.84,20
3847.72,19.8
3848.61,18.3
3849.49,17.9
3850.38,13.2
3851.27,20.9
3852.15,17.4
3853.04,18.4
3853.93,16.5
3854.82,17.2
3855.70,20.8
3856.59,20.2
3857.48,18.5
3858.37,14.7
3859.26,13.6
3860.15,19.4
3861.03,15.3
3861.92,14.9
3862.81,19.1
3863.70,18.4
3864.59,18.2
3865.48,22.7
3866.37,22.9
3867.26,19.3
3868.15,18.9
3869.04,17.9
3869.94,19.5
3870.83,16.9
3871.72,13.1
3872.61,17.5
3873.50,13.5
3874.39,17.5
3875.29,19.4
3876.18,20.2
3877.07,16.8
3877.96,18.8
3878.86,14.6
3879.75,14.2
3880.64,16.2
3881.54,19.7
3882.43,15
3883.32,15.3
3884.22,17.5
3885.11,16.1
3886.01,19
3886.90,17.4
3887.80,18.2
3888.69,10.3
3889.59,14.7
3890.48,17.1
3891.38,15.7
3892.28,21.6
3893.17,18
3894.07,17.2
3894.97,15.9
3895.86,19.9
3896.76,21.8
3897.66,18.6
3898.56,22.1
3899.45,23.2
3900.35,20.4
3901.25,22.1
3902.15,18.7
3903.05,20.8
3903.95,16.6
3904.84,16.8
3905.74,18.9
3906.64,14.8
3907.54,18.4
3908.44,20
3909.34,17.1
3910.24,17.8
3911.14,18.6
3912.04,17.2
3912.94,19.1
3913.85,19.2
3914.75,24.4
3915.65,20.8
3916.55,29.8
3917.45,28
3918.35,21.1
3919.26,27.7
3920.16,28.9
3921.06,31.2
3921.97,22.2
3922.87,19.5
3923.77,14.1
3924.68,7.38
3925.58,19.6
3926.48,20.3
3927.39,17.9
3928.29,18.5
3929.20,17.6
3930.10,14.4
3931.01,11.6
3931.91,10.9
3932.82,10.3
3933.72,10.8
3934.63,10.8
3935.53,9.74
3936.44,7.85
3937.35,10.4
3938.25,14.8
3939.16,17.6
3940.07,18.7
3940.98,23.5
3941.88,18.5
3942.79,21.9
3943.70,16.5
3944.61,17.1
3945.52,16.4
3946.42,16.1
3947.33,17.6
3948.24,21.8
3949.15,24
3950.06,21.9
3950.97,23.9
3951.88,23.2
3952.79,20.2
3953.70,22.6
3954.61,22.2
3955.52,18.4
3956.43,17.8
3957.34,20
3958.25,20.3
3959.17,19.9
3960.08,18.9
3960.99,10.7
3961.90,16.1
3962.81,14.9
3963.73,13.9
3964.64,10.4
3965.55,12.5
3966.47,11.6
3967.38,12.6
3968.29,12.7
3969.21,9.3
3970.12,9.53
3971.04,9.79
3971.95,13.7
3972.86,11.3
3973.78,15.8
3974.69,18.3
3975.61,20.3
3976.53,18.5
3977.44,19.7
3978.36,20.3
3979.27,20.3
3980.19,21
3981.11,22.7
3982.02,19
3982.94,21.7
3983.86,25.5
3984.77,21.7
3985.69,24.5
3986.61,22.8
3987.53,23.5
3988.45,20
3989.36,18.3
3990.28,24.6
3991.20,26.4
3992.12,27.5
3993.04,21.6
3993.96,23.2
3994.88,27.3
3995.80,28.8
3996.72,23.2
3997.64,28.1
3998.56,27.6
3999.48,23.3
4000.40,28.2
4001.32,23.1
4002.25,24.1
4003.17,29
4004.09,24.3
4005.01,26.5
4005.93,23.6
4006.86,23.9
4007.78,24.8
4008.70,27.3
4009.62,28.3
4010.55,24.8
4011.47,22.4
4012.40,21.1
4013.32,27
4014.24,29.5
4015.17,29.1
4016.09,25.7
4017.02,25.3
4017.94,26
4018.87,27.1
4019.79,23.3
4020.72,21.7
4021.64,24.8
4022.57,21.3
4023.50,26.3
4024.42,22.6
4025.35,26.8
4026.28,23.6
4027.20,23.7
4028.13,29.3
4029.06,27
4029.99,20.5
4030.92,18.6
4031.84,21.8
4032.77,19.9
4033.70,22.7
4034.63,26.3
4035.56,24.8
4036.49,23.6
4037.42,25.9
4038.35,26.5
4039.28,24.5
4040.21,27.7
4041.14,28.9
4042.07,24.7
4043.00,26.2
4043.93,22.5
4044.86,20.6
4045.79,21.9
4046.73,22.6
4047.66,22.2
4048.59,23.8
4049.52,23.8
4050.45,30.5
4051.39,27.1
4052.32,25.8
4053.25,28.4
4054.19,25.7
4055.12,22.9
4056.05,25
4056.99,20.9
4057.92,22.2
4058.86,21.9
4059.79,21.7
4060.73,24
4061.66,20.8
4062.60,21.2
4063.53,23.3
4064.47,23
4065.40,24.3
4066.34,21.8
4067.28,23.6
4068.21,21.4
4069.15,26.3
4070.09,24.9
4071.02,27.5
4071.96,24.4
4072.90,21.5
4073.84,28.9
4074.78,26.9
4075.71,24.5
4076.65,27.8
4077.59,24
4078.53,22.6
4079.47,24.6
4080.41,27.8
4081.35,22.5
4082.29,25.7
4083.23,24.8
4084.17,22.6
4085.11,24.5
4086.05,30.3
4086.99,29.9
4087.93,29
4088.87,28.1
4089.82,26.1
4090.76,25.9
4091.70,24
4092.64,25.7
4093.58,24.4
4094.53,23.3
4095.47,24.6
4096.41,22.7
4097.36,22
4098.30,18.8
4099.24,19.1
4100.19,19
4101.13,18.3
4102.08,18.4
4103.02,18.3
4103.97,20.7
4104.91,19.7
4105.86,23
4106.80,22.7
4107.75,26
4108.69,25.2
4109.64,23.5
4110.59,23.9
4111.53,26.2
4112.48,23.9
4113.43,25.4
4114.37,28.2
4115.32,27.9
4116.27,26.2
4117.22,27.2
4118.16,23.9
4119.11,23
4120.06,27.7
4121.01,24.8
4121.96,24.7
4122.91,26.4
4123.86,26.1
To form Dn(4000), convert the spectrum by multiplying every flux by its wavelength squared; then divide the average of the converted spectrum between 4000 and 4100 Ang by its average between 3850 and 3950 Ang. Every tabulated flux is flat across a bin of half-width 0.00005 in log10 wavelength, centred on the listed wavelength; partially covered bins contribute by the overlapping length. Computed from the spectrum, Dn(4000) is 1.47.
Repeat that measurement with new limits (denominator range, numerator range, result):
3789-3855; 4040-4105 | 1.73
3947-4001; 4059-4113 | 1.27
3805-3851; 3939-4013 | 1.42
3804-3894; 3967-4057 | 1.53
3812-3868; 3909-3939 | 1.16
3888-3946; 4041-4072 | 1.41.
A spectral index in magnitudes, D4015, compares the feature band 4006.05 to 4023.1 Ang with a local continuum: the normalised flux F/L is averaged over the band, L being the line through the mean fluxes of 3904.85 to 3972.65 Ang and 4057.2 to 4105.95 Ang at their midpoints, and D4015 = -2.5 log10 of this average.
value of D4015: -0.207 mag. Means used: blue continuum 17.5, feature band 25.2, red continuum 23.7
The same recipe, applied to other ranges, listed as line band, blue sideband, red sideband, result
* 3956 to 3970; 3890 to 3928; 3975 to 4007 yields 0.46 mag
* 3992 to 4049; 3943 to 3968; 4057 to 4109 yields -0.19 mag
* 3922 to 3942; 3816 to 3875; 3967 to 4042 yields 0.31 mag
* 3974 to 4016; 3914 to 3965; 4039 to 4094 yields -0.13 mag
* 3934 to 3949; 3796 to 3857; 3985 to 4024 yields 0.32 mag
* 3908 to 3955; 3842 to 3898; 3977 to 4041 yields 0.10 mag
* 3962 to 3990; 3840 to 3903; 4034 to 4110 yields 0.22 mag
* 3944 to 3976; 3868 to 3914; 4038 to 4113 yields 0.20 mag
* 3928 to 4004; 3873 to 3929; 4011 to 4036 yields 0.17 mag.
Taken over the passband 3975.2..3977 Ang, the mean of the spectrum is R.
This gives 19.4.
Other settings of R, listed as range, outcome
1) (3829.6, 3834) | 11.7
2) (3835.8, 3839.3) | 12.7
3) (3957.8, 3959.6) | 20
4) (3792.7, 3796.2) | 15.1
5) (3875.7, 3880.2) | 17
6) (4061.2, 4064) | 21.8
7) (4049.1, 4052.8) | 26.9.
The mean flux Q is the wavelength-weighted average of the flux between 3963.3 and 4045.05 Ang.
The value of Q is 22.5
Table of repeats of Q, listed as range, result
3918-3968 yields 17.4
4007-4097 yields 24.7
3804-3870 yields 16.4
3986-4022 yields 25.1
